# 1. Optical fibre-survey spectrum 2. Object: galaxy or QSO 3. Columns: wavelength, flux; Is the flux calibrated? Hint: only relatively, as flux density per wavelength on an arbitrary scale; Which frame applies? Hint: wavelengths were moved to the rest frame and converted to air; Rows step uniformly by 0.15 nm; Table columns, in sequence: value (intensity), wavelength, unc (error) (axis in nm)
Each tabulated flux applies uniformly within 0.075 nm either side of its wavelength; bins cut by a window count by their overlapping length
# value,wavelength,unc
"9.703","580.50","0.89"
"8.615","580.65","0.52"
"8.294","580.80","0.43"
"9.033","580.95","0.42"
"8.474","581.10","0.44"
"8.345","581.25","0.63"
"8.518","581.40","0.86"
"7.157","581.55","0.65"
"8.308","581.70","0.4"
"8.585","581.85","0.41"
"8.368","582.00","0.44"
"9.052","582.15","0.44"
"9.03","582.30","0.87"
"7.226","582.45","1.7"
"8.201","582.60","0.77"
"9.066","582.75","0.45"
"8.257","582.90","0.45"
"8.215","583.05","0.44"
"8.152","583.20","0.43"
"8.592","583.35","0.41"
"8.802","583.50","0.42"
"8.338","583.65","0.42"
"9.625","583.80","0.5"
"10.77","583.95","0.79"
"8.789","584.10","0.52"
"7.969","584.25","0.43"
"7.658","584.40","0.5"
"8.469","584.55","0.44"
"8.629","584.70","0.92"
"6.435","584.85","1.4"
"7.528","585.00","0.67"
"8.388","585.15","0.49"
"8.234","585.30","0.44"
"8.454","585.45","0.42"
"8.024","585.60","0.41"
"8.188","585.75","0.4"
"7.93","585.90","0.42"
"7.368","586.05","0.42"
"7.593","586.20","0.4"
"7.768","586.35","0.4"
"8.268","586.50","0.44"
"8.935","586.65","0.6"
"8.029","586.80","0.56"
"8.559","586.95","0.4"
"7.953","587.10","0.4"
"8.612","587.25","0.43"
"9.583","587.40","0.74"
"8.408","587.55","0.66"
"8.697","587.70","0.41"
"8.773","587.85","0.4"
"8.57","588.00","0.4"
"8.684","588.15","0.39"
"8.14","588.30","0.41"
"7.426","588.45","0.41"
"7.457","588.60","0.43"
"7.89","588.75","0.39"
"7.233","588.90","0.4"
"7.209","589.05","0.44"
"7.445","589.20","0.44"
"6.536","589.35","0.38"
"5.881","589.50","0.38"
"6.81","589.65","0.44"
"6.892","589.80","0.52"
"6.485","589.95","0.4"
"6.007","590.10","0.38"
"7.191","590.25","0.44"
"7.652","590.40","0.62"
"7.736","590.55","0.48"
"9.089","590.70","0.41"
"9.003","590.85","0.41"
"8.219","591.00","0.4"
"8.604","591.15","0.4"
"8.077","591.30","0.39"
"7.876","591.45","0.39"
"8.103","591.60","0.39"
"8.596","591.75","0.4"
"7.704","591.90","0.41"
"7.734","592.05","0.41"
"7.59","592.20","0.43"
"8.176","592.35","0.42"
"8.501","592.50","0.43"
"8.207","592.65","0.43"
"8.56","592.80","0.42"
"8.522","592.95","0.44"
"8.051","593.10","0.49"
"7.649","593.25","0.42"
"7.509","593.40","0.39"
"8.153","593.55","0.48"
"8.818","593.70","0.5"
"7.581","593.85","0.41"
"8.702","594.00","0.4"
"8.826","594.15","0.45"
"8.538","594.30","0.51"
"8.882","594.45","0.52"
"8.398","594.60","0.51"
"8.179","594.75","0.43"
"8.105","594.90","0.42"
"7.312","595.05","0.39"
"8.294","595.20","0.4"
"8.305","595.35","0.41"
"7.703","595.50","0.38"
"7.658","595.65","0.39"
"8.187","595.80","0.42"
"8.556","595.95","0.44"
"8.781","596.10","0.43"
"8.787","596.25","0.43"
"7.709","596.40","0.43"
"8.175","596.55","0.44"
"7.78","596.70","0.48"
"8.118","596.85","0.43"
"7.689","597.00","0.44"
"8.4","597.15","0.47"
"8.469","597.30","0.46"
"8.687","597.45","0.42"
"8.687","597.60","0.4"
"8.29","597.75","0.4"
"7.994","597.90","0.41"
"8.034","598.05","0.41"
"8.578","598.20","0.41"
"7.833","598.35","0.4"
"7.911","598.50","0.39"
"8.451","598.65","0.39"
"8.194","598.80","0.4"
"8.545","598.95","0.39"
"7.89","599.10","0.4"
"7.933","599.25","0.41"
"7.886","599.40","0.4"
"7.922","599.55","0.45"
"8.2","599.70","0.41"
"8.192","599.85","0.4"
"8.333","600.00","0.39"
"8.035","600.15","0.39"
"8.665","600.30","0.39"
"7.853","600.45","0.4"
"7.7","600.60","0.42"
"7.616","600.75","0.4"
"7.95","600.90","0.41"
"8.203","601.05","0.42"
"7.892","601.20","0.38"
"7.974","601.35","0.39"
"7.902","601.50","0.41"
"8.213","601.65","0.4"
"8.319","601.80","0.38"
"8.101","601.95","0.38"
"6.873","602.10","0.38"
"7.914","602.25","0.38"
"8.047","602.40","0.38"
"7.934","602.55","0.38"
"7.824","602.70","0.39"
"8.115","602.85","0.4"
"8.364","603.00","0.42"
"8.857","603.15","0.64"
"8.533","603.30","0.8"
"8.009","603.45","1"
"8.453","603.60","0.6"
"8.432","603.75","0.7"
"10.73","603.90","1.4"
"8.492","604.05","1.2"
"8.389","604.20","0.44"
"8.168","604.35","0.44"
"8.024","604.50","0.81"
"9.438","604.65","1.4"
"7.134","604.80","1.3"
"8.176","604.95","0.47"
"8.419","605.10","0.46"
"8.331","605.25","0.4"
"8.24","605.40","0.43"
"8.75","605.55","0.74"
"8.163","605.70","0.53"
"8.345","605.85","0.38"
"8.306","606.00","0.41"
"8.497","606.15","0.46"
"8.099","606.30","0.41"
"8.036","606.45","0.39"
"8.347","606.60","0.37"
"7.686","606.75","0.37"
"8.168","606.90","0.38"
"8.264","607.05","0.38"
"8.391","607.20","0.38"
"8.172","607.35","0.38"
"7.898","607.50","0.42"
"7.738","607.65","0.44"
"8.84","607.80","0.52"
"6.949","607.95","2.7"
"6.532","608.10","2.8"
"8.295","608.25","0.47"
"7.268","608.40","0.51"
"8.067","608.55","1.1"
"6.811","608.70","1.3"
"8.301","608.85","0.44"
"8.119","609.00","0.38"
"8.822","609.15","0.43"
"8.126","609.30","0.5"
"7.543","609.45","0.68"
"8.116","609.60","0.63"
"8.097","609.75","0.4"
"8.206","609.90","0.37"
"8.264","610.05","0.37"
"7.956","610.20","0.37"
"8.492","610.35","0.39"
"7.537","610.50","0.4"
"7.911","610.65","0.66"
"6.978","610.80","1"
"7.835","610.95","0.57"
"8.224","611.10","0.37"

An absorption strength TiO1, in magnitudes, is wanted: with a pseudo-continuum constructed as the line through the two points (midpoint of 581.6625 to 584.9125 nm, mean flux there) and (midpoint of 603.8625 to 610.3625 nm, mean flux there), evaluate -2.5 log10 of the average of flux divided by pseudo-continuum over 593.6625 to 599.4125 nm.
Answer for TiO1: 0.01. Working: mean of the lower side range 8.49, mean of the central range 8.23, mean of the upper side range 8.15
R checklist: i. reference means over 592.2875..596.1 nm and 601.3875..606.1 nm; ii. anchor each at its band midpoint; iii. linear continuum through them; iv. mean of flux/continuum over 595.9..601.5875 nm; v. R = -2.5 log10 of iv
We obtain 0.01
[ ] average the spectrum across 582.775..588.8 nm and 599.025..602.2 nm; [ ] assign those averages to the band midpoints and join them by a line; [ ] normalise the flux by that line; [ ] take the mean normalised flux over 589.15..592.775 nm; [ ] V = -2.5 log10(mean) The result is 0.070 mag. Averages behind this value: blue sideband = 8.31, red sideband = 7.98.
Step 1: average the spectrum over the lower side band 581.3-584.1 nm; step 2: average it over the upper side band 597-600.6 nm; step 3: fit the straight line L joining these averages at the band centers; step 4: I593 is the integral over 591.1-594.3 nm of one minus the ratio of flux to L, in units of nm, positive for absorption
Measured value 0.06 nm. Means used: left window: 8.57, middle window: 8.17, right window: 8.19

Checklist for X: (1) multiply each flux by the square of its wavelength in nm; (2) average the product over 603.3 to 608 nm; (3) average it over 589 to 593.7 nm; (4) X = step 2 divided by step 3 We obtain 1.1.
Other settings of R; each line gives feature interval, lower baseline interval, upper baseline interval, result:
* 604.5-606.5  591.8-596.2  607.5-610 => -0.05 mag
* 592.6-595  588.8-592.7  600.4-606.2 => -0.07 mag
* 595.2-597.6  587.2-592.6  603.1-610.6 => -0.03 mag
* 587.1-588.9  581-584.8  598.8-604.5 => 0.01 mag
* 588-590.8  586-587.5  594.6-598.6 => 0.12 mag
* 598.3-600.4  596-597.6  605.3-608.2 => 0.01 mag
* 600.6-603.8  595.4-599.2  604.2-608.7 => 0.01 mag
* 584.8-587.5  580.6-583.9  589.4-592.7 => 0.00 mag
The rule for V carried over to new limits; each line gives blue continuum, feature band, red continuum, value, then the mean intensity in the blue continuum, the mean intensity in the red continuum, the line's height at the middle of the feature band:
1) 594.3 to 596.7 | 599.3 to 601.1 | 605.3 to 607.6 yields 0.02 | 8.2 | 8.22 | 8.21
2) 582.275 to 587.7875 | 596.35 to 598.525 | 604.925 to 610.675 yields 0.00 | 8.34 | 8.06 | 8.19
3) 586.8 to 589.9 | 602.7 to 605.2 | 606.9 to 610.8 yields -0.07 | 7.83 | 7.93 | 7.91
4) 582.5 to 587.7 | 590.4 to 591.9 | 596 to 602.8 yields -0.01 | 8.35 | 8.1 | 8.24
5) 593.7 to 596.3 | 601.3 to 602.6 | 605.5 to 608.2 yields 0.03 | 8.29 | 8.06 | 8.16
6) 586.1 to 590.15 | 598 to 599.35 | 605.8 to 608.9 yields -0.04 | 7.78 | 7.95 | 7.87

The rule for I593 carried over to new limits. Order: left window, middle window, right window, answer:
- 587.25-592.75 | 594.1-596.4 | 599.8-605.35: -0.08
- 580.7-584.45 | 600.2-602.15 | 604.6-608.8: 0.05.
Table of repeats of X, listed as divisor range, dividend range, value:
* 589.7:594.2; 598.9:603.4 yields 1.04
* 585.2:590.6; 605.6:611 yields 1.10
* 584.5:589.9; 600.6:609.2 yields 1.09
